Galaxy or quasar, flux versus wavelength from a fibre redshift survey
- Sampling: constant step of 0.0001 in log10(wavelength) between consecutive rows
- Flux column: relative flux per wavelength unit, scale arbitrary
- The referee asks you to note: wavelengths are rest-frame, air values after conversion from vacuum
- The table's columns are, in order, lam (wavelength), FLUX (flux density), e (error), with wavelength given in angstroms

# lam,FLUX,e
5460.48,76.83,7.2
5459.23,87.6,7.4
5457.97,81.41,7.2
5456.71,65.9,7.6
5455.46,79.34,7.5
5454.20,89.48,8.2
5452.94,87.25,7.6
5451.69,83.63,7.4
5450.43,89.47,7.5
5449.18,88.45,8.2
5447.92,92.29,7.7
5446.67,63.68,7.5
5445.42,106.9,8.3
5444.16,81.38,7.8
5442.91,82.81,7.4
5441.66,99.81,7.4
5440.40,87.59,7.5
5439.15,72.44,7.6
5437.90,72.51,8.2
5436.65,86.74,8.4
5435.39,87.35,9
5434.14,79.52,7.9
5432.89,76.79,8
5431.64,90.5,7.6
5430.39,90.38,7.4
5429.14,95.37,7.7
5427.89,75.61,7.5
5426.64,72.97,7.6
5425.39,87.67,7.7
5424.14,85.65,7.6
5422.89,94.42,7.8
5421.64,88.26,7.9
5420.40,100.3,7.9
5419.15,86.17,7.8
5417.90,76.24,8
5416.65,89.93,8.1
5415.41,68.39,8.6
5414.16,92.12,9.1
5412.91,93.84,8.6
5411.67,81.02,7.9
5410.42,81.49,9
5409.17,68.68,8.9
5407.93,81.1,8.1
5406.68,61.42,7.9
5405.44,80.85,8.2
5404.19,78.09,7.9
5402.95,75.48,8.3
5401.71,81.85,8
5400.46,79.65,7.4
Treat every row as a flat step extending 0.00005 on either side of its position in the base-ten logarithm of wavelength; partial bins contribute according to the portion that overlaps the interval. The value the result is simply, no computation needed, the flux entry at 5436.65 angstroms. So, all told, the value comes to 86.74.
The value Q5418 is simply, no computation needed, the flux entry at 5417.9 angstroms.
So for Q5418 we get 76.24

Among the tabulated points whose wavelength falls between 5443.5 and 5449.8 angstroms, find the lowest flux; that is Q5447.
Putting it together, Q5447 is 63.68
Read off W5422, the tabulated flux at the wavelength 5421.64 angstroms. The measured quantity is 88.26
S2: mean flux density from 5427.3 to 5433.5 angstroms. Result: 85.8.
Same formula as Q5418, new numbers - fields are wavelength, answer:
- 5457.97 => 81.41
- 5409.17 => 68.68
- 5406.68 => 61.42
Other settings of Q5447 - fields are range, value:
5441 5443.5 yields 82.81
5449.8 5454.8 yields 83.63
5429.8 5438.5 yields 72.51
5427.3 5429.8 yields 75.61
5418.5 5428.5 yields 72.97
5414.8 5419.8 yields 68.39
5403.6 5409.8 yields 61.42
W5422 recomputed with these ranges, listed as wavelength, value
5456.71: 65.9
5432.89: 76.79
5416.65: 89.93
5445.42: 106.9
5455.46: 79.34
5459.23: 87.6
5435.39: 87.35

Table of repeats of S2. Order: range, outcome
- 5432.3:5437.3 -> 82.5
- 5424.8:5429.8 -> 82.9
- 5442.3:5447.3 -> 83.8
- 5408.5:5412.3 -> 77.2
